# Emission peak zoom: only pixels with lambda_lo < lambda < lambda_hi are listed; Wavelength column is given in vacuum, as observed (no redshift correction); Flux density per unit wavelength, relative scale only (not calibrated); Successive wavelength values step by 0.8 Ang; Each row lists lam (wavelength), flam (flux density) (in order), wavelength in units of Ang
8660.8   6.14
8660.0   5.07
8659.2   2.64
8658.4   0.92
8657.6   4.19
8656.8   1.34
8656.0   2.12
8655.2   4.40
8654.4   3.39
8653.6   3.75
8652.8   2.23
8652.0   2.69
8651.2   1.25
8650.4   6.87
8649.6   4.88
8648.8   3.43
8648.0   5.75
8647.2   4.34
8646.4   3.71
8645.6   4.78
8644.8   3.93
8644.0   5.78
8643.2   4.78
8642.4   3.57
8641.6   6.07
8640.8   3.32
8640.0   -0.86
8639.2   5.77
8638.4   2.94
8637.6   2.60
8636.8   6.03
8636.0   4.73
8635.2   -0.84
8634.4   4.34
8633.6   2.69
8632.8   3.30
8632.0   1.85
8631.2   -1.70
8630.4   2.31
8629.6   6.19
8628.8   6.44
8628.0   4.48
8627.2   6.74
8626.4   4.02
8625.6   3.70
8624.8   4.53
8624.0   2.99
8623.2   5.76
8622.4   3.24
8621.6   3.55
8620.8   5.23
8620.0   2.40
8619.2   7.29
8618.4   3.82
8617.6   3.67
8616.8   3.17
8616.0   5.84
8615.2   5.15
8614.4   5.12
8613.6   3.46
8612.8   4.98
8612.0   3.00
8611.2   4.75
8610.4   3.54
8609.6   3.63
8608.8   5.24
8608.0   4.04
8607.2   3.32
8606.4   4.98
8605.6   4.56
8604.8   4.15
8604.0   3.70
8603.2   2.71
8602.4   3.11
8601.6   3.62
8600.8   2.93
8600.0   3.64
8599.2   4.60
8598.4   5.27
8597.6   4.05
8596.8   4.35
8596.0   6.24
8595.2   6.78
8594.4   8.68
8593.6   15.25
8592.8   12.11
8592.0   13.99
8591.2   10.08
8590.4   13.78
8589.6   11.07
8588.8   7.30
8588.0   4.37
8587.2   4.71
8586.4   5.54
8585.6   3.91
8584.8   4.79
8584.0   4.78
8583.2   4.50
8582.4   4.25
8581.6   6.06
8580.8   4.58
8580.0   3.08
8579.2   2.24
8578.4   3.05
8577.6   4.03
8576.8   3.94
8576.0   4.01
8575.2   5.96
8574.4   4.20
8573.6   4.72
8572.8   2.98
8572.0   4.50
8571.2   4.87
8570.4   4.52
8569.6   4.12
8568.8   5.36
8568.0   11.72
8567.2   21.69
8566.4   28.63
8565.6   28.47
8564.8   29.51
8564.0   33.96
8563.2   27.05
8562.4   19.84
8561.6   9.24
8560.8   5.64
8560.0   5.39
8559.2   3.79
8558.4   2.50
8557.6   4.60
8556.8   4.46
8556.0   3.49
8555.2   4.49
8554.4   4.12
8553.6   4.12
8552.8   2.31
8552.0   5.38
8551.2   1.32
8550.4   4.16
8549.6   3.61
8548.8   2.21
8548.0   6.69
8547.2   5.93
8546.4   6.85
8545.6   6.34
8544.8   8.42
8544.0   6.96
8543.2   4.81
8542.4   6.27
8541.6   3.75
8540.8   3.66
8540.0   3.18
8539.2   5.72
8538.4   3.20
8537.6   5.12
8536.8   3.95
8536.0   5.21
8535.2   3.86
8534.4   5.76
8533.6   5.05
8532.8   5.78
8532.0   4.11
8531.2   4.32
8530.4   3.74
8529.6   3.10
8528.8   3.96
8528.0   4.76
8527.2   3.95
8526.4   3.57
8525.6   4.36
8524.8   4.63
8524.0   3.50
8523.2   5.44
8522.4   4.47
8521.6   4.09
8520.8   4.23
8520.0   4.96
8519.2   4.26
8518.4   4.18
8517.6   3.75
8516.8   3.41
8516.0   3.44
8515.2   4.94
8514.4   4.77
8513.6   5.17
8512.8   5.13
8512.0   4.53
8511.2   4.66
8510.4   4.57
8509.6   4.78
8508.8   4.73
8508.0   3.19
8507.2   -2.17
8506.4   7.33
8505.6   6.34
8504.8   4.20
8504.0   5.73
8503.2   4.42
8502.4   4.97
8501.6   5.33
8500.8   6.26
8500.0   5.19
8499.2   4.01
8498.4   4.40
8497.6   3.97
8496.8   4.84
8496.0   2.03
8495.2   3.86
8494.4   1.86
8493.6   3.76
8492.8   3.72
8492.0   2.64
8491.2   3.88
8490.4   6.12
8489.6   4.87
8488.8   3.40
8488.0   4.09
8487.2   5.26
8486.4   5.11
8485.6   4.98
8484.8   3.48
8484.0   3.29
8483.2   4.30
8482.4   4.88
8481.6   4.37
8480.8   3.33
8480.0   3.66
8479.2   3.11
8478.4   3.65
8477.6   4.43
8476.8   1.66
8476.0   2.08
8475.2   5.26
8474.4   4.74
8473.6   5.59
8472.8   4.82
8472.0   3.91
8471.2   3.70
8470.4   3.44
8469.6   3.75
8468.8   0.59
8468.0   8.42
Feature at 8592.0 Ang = [N II] 6583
